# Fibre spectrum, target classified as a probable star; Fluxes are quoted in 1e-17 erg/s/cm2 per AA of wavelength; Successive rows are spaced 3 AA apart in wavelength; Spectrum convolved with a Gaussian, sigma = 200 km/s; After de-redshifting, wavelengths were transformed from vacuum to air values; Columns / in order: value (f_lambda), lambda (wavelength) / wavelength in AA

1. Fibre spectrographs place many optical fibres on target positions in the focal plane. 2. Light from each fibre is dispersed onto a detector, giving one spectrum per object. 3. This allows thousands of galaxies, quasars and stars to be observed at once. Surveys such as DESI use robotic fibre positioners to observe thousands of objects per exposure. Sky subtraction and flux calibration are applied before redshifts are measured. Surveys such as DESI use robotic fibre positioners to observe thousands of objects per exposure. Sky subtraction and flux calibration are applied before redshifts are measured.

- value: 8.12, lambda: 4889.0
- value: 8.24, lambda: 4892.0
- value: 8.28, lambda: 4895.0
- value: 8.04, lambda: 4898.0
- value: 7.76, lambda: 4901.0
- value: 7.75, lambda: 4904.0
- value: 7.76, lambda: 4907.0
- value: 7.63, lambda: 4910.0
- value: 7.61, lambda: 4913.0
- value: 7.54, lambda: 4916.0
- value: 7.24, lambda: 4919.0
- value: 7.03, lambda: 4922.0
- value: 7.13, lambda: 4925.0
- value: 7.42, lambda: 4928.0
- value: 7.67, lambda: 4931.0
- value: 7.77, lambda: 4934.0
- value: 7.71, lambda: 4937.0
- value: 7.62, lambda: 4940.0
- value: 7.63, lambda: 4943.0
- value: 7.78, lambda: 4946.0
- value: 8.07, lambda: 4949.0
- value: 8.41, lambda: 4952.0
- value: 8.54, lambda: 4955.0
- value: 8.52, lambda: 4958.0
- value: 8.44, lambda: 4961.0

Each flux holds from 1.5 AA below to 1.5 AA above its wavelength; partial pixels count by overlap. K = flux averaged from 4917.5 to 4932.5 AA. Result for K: 7.3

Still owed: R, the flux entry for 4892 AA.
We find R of 8.24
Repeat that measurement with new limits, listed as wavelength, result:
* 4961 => 8.44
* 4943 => 7.63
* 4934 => 7.77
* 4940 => 7.62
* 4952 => 8.41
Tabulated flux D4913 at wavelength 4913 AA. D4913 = 7.61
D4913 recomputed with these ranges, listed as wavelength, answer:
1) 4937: 7.71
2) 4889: 8.12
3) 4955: 8.54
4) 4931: 7.67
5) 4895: 8.28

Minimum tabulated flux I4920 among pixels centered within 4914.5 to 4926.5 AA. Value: 7.03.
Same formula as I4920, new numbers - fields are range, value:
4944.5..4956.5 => 7.78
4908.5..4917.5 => 7.54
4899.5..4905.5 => 7.75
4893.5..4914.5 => 7.61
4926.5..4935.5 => 7.42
